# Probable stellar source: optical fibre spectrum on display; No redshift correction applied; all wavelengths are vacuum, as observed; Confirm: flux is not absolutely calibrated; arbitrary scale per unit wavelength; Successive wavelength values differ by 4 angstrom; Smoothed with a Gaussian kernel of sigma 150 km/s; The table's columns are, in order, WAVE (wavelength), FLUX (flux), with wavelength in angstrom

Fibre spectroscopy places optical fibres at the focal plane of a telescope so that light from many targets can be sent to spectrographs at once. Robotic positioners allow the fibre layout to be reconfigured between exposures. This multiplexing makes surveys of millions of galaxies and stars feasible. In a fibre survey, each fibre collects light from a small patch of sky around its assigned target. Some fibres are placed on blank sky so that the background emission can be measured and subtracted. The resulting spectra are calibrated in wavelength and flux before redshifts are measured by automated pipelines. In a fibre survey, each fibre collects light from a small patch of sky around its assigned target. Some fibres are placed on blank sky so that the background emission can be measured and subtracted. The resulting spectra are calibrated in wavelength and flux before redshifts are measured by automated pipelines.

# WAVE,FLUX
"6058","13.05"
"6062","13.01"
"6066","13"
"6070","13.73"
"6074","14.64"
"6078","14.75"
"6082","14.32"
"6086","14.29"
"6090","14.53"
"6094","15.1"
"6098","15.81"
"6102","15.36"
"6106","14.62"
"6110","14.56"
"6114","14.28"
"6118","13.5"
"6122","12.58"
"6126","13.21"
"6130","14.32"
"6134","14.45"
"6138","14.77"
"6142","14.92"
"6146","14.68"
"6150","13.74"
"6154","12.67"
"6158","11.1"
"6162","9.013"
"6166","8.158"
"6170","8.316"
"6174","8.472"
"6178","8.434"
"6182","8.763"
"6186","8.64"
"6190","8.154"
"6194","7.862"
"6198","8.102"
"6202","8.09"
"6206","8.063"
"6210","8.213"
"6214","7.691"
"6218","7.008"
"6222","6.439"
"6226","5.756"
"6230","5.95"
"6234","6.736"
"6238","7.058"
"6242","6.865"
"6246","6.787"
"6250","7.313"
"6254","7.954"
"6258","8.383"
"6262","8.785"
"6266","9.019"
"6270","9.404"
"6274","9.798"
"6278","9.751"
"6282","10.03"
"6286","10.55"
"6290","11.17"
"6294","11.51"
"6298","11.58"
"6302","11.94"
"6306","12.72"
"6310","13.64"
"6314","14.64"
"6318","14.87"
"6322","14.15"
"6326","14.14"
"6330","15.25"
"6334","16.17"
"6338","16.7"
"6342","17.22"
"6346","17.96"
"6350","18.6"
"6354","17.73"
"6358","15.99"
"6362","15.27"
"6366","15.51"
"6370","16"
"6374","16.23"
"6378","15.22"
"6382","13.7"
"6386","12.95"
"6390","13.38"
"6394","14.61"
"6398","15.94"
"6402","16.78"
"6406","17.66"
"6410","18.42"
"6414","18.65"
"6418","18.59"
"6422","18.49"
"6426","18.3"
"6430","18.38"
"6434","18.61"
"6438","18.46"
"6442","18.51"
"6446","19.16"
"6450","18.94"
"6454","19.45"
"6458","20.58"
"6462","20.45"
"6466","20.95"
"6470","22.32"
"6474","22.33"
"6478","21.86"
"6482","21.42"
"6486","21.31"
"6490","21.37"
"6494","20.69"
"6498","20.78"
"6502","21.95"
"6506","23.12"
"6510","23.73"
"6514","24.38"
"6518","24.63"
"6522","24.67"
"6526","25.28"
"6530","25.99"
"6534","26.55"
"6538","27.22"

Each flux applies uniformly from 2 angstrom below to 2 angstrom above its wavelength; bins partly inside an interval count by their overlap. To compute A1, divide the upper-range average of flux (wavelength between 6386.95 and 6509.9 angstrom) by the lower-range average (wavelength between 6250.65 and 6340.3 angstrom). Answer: 1.6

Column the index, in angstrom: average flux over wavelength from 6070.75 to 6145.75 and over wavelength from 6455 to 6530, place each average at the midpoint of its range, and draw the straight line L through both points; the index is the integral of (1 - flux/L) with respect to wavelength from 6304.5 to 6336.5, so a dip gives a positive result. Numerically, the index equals 7.3 angstrom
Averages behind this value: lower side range 14.4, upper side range 22.4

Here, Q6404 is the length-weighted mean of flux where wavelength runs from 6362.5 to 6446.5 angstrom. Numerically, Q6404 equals 16.8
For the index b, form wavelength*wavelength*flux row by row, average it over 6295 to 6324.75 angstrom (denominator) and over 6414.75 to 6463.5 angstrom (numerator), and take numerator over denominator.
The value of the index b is 1.48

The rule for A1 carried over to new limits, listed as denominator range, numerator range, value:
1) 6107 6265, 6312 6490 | 1.80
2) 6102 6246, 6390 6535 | 2.02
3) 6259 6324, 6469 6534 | 2.01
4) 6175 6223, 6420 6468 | 2.40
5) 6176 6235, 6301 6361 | 2.04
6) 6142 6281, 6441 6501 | 2.39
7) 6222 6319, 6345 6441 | 1.75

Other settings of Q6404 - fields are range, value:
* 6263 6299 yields 10.2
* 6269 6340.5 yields 12.7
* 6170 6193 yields 8.45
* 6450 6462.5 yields 19.9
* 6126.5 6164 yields 13.3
